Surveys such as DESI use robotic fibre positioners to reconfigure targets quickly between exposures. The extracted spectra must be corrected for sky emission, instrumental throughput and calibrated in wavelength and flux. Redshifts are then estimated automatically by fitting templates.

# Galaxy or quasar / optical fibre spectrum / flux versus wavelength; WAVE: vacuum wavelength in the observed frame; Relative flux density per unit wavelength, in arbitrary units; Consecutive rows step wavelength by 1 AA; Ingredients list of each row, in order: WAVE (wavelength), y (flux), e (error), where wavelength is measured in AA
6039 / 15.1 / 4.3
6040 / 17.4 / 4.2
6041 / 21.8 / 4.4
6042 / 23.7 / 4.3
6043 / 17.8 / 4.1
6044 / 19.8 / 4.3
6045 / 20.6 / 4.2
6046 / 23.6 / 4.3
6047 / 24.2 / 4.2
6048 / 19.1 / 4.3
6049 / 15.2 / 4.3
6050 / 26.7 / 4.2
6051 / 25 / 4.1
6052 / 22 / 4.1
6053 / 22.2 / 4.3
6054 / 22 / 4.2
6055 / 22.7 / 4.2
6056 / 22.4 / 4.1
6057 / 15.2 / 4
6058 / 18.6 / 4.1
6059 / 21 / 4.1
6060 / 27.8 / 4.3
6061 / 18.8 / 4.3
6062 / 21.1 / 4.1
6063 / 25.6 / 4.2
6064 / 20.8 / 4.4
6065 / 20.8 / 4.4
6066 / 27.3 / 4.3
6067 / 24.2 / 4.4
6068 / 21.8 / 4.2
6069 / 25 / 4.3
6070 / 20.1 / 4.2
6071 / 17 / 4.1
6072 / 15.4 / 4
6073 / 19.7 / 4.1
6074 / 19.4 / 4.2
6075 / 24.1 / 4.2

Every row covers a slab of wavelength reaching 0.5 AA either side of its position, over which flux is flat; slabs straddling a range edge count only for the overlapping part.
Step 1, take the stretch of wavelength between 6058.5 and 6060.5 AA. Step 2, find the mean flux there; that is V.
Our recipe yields 24.4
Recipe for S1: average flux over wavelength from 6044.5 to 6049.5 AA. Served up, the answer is 20.5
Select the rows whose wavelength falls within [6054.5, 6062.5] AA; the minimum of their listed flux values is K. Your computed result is 15.2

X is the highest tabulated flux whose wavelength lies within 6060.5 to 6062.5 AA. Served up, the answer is 21.1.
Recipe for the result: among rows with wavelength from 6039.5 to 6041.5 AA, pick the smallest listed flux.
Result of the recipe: 17.4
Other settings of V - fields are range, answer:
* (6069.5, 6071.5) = 18.6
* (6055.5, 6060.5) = 21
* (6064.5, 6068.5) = 23.5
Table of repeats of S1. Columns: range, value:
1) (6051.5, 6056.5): 22.3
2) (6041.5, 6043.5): 20.8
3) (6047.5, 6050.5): 20.3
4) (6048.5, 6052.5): 22.2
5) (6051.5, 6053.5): 22.1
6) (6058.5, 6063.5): 22.9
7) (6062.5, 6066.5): 23.6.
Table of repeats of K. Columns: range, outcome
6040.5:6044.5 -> 17.8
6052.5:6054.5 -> 22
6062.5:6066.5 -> 20.8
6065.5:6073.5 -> 15.4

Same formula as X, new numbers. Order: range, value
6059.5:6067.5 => 27.8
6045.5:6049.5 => 24.2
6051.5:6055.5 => 22.7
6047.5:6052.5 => 26.7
